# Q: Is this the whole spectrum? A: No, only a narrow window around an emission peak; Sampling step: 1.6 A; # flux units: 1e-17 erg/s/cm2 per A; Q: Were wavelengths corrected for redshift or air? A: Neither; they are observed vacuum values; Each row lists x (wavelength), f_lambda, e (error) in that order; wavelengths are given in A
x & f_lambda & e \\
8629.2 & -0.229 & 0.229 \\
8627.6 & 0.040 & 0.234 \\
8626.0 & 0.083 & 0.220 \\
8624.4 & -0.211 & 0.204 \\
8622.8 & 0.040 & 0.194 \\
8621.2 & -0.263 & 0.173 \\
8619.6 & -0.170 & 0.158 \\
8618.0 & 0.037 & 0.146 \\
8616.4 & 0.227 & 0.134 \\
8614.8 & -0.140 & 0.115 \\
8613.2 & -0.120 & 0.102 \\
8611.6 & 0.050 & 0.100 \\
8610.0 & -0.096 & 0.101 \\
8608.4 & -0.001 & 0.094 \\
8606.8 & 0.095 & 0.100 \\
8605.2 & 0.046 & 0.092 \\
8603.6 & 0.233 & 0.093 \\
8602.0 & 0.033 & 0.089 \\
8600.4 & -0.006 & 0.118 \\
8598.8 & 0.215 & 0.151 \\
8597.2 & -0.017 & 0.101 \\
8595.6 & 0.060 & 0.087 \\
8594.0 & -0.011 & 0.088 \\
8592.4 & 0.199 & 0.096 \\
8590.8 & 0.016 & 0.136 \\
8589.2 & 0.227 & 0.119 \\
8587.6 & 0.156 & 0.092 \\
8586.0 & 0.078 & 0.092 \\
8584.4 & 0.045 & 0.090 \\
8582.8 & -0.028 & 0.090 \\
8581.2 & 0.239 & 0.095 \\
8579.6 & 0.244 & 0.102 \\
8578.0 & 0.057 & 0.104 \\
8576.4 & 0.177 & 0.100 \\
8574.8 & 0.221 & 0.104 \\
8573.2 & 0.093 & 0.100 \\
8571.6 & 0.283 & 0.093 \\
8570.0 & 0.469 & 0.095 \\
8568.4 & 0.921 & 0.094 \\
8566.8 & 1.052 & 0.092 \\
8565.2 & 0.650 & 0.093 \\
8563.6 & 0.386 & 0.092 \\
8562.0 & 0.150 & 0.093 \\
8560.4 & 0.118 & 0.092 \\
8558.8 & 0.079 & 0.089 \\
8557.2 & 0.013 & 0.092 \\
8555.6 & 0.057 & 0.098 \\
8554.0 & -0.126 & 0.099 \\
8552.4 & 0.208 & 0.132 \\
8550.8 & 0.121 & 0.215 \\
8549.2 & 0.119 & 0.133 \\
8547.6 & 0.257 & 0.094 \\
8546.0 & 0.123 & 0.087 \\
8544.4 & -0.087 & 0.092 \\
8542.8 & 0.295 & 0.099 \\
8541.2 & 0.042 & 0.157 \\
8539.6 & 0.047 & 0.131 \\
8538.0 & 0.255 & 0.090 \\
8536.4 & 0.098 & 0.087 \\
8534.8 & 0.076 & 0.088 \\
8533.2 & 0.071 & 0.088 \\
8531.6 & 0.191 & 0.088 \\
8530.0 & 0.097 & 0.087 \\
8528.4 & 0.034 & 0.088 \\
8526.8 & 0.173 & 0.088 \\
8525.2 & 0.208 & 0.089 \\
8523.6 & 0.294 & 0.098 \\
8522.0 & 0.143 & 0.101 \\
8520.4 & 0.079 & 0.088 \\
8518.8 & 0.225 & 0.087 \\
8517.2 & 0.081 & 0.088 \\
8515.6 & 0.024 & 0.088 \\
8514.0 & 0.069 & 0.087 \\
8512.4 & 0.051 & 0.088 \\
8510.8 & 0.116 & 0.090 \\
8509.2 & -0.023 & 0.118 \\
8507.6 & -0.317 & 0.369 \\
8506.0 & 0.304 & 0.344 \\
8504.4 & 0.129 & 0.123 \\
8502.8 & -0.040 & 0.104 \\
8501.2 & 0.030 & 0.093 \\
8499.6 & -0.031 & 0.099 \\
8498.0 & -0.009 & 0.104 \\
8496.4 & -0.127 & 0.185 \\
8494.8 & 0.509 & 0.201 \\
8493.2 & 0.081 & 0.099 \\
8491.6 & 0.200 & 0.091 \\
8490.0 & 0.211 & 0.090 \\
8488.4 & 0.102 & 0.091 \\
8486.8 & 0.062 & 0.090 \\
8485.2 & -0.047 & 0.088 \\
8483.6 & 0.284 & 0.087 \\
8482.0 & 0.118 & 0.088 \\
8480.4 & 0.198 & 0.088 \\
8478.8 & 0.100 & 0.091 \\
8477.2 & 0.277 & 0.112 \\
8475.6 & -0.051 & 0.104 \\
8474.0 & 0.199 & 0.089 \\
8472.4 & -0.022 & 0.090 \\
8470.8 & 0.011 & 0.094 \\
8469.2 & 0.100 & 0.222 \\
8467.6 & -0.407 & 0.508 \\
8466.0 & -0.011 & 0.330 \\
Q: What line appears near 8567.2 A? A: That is H-beta 4861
